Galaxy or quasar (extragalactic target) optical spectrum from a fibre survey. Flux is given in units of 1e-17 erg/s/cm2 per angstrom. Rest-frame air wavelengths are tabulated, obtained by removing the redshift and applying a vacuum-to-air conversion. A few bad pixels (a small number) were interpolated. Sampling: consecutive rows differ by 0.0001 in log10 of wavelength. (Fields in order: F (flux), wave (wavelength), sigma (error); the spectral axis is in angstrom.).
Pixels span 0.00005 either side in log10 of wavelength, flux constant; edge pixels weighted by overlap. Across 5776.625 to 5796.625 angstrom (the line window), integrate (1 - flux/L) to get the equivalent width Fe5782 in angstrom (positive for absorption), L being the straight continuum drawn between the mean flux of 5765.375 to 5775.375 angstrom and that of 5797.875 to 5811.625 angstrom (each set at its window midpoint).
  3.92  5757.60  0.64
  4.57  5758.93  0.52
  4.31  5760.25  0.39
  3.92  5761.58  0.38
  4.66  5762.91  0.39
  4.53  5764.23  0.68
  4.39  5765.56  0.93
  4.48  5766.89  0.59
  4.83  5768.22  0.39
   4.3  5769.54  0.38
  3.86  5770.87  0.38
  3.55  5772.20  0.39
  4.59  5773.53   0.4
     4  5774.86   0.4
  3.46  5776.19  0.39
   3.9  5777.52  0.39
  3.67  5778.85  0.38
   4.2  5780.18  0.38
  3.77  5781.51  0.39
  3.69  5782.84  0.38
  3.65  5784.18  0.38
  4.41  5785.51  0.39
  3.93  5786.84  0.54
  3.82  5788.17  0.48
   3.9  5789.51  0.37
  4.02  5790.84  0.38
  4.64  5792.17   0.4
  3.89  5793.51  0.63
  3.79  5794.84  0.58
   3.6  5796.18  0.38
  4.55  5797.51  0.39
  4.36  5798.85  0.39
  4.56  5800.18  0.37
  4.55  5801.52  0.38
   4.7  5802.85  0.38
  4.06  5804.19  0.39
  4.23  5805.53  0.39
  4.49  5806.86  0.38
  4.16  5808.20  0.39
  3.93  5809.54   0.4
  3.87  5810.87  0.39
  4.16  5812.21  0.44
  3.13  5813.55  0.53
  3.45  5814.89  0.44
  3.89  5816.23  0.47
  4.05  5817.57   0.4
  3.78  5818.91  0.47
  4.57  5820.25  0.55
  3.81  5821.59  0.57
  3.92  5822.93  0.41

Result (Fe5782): 1.6 angstrom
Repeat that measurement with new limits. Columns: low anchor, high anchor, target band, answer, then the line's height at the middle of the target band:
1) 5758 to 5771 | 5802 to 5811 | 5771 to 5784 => 1.5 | 4.35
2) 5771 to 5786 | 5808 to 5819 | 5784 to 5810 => -2.2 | 3.85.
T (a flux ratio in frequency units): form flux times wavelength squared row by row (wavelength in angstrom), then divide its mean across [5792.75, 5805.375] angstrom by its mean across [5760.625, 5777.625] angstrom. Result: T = 1.02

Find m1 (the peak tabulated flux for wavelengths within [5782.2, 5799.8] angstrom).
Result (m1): 4.64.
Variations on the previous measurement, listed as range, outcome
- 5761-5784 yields 4.83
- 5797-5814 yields 4.7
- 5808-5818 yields 4.16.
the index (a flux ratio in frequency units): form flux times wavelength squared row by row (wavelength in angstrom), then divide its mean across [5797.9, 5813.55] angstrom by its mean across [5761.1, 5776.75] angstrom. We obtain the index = 1.0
